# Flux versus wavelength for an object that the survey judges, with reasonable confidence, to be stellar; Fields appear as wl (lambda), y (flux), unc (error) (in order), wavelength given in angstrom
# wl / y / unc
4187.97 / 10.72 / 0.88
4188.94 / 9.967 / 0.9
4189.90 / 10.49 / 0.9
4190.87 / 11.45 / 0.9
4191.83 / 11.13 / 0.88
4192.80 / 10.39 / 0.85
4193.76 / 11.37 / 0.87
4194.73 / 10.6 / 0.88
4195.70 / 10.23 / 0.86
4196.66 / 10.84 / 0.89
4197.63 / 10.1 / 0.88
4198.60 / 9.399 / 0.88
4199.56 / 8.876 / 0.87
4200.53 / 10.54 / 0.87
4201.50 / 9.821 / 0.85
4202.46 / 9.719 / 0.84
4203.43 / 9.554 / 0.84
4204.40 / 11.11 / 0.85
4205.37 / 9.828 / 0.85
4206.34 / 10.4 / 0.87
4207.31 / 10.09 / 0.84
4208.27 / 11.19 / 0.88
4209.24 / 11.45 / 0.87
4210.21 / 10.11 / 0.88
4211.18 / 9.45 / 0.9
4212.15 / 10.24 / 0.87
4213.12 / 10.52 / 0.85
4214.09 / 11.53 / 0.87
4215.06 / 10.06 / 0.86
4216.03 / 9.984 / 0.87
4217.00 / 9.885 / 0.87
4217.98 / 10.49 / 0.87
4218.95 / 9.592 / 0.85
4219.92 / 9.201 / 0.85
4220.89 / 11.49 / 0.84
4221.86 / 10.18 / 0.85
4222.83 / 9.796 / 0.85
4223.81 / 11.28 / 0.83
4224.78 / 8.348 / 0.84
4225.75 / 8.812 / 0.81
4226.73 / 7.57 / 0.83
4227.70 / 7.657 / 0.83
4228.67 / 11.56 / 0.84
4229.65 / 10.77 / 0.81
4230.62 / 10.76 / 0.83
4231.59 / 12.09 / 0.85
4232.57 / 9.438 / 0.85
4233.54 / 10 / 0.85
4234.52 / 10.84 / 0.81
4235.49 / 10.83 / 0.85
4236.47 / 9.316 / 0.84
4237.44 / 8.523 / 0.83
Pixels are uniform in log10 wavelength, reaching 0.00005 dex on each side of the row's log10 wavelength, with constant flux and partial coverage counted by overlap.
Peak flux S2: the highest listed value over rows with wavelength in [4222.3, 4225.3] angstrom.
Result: 11.28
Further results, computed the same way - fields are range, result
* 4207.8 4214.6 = 11.53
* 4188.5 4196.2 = 11.45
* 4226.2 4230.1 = 11.56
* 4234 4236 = 10.84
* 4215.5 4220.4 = 10.49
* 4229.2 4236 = 12.09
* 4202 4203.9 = 9.719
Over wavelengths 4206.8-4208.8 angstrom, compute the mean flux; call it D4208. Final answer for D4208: 10.7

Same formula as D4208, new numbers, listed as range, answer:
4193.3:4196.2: 10.7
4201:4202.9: 9.8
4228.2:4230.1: 11.1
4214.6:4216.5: 10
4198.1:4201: 9.61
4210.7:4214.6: 10.4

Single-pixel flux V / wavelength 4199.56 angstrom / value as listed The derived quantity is 8.876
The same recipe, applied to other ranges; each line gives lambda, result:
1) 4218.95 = 9.592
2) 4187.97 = 10.72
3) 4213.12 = 10.52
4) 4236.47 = 9.316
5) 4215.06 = 10.06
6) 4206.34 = 10.4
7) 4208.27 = 11.19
